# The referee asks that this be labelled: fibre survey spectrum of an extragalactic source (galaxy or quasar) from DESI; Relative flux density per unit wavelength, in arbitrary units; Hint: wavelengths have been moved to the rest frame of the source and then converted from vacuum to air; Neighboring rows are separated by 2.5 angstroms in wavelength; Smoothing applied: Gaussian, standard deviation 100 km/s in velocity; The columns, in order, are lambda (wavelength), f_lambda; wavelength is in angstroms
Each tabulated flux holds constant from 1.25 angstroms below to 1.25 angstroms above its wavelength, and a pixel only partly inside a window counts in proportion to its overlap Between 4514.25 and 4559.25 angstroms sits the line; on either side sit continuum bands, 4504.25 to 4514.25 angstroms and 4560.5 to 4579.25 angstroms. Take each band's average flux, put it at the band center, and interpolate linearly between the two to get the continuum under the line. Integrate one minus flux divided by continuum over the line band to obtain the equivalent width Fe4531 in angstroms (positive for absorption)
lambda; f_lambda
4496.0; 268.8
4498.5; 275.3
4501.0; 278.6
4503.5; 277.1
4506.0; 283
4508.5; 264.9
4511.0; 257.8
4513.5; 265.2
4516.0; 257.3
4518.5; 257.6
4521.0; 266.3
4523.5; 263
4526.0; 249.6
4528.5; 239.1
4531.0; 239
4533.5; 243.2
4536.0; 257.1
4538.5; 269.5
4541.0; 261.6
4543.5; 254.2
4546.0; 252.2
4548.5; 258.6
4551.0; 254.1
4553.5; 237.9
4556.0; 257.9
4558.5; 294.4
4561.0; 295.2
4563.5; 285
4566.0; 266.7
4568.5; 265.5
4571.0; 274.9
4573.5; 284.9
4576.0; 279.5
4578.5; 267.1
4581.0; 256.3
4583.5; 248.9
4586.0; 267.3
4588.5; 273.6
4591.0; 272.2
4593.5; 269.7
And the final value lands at 2.7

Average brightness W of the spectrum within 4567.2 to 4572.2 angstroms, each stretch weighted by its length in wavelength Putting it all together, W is 270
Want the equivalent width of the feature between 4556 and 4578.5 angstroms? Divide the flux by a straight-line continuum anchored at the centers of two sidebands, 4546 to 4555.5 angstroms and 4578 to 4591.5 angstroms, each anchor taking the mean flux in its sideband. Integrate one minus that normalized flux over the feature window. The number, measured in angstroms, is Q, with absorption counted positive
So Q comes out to -1.9 angstroms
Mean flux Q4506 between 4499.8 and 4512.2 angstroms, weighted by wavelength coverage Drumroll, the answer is 272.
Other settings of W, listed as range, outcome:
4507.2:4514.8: 263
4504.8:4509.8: 274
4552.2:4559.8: 264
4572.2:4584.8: 267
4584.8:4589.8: 270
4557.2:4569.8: 281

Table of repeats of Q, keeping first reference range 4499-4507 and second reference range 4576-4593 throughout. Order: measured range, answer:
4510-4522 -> 0.7 angstroms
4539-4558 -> 1.1 angstroms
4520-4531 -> 0.9 angstroms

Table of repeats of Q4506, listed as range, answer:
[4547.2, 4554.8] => 250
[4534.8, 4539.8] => 263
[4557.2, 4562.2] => 294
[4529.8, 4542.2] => 254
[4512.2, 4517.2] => 261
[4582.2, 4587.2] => 258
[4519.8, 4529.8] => 254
